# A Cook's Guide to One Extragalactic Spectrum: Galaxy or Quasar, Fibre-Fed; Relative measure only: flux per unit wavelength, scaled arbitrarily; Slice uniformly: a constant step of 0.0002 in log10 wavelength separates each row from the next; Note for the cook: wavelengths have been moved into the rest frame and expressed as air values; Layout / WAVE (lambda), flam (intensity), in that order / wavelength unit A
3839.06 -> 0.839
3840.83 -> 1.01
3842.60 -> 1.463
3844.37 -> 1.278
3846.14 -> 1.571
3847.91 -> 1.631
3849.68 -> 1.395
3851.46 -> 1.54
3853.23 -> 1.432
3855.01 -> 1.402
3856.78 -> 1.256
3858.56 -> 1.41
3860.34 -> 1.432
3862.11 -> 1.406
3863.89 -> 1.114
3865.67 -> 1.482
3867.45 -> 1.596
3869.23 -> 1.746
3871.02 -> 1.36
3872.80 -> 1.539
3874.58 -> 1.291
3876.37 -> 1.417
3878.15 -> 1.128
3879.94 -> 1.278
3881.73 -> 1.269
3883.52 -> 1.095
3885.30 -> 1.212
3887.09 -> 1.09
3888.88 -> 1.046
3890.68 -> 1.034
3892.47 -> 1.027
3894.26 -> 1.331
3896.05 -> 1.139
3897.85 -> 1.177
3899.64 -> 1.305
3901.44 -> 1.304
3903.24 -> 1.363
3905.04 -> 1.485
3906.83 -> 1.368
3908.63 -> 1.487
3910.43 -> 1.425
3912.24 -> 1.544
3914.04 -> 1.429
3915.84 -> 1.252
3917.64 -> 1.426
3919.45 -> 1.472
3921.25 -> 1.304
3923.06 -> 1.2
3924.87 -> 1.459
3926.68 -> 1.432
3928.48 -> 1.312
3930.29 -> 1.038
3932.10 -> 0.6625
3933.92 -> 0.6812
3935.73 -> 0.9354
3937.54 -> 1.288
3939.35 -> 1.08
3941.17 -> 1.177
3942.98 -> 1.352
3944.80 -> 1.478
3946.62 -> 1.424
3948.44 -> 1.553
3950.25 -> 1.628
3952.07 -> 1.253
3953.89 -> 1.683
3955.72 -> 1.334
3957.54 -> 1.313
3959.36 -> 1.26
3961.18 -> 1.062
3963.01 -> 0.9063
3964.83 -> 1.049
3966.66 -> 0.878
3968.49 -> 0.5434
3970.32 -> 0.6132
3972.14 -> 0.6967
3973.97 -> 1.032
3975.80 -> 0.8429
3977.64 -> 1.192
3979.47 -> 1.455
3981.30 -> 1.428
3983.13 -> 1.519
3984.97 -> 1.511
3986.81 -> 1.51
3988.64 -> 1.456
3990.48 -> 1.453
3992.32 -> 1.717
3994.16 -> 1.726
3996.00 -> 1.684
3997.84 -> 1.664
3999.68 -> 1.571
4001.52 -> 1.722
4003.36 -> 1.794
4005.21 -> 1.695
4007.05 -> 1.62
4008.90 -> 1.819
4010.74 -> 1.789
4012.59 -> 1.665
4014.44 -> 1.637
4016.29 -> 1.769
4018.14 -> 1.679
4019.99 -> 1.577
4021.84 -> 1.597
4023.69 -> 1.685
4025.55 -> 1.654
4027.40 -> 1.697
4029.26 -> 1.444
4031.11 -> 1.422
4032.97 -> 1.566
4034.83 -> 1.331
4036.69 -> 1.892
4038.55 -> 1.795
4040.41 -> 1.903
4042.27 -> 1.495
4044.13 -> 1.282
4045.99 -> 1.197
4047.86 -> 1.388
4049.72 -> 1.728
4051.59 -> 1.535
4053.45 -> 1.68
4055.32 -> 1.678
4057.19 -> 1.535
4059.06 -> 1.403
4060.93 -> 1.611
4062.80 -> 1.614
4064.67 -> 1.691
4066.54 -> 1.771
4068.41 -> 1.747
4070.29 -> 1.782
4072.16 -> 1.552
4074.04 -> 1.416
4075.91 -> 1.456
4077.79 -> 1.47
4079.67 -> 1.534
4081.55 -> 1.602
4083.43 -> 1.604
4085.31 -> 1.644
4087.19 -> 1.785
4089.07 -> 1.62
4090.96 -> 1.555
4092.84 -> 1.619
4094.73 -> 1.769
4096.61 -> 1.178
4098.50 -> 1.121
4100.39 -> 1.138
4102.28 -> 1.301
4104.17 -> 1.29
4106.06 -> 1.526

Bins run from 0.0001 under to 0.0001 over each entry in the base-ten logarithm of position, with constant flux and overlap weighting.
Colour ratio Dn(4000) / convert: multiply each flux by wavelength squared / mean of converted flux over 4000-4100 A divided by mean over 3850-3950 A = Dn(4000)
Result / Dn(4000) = 1.3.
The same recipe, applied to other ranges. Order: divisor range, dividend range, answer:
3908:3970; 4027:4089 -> 1.36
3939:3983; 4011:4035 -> 1.40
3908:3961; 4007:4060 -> 1.29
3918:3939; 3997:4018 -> 1.52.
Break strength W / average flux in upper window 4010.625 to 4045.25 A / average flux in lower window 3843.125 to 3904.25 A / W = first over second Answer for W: 1.2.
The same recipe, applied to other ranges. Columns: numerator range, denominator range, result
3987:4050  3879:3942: 1.31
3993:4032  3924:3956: 1.32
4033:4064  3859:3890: 1.19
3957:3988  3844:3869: 0.77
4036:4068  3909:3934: 1.25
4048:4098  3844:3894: 1.19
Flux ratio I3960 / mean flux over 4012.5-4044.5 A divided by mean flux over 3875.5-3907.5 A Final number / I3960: 1.32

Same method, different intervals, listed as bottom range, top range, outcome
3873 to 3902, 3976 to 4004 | 1.28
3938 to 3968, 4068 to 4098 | 1.24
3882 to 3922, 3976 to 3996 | 1.15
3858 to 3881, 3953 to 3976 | 0.73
